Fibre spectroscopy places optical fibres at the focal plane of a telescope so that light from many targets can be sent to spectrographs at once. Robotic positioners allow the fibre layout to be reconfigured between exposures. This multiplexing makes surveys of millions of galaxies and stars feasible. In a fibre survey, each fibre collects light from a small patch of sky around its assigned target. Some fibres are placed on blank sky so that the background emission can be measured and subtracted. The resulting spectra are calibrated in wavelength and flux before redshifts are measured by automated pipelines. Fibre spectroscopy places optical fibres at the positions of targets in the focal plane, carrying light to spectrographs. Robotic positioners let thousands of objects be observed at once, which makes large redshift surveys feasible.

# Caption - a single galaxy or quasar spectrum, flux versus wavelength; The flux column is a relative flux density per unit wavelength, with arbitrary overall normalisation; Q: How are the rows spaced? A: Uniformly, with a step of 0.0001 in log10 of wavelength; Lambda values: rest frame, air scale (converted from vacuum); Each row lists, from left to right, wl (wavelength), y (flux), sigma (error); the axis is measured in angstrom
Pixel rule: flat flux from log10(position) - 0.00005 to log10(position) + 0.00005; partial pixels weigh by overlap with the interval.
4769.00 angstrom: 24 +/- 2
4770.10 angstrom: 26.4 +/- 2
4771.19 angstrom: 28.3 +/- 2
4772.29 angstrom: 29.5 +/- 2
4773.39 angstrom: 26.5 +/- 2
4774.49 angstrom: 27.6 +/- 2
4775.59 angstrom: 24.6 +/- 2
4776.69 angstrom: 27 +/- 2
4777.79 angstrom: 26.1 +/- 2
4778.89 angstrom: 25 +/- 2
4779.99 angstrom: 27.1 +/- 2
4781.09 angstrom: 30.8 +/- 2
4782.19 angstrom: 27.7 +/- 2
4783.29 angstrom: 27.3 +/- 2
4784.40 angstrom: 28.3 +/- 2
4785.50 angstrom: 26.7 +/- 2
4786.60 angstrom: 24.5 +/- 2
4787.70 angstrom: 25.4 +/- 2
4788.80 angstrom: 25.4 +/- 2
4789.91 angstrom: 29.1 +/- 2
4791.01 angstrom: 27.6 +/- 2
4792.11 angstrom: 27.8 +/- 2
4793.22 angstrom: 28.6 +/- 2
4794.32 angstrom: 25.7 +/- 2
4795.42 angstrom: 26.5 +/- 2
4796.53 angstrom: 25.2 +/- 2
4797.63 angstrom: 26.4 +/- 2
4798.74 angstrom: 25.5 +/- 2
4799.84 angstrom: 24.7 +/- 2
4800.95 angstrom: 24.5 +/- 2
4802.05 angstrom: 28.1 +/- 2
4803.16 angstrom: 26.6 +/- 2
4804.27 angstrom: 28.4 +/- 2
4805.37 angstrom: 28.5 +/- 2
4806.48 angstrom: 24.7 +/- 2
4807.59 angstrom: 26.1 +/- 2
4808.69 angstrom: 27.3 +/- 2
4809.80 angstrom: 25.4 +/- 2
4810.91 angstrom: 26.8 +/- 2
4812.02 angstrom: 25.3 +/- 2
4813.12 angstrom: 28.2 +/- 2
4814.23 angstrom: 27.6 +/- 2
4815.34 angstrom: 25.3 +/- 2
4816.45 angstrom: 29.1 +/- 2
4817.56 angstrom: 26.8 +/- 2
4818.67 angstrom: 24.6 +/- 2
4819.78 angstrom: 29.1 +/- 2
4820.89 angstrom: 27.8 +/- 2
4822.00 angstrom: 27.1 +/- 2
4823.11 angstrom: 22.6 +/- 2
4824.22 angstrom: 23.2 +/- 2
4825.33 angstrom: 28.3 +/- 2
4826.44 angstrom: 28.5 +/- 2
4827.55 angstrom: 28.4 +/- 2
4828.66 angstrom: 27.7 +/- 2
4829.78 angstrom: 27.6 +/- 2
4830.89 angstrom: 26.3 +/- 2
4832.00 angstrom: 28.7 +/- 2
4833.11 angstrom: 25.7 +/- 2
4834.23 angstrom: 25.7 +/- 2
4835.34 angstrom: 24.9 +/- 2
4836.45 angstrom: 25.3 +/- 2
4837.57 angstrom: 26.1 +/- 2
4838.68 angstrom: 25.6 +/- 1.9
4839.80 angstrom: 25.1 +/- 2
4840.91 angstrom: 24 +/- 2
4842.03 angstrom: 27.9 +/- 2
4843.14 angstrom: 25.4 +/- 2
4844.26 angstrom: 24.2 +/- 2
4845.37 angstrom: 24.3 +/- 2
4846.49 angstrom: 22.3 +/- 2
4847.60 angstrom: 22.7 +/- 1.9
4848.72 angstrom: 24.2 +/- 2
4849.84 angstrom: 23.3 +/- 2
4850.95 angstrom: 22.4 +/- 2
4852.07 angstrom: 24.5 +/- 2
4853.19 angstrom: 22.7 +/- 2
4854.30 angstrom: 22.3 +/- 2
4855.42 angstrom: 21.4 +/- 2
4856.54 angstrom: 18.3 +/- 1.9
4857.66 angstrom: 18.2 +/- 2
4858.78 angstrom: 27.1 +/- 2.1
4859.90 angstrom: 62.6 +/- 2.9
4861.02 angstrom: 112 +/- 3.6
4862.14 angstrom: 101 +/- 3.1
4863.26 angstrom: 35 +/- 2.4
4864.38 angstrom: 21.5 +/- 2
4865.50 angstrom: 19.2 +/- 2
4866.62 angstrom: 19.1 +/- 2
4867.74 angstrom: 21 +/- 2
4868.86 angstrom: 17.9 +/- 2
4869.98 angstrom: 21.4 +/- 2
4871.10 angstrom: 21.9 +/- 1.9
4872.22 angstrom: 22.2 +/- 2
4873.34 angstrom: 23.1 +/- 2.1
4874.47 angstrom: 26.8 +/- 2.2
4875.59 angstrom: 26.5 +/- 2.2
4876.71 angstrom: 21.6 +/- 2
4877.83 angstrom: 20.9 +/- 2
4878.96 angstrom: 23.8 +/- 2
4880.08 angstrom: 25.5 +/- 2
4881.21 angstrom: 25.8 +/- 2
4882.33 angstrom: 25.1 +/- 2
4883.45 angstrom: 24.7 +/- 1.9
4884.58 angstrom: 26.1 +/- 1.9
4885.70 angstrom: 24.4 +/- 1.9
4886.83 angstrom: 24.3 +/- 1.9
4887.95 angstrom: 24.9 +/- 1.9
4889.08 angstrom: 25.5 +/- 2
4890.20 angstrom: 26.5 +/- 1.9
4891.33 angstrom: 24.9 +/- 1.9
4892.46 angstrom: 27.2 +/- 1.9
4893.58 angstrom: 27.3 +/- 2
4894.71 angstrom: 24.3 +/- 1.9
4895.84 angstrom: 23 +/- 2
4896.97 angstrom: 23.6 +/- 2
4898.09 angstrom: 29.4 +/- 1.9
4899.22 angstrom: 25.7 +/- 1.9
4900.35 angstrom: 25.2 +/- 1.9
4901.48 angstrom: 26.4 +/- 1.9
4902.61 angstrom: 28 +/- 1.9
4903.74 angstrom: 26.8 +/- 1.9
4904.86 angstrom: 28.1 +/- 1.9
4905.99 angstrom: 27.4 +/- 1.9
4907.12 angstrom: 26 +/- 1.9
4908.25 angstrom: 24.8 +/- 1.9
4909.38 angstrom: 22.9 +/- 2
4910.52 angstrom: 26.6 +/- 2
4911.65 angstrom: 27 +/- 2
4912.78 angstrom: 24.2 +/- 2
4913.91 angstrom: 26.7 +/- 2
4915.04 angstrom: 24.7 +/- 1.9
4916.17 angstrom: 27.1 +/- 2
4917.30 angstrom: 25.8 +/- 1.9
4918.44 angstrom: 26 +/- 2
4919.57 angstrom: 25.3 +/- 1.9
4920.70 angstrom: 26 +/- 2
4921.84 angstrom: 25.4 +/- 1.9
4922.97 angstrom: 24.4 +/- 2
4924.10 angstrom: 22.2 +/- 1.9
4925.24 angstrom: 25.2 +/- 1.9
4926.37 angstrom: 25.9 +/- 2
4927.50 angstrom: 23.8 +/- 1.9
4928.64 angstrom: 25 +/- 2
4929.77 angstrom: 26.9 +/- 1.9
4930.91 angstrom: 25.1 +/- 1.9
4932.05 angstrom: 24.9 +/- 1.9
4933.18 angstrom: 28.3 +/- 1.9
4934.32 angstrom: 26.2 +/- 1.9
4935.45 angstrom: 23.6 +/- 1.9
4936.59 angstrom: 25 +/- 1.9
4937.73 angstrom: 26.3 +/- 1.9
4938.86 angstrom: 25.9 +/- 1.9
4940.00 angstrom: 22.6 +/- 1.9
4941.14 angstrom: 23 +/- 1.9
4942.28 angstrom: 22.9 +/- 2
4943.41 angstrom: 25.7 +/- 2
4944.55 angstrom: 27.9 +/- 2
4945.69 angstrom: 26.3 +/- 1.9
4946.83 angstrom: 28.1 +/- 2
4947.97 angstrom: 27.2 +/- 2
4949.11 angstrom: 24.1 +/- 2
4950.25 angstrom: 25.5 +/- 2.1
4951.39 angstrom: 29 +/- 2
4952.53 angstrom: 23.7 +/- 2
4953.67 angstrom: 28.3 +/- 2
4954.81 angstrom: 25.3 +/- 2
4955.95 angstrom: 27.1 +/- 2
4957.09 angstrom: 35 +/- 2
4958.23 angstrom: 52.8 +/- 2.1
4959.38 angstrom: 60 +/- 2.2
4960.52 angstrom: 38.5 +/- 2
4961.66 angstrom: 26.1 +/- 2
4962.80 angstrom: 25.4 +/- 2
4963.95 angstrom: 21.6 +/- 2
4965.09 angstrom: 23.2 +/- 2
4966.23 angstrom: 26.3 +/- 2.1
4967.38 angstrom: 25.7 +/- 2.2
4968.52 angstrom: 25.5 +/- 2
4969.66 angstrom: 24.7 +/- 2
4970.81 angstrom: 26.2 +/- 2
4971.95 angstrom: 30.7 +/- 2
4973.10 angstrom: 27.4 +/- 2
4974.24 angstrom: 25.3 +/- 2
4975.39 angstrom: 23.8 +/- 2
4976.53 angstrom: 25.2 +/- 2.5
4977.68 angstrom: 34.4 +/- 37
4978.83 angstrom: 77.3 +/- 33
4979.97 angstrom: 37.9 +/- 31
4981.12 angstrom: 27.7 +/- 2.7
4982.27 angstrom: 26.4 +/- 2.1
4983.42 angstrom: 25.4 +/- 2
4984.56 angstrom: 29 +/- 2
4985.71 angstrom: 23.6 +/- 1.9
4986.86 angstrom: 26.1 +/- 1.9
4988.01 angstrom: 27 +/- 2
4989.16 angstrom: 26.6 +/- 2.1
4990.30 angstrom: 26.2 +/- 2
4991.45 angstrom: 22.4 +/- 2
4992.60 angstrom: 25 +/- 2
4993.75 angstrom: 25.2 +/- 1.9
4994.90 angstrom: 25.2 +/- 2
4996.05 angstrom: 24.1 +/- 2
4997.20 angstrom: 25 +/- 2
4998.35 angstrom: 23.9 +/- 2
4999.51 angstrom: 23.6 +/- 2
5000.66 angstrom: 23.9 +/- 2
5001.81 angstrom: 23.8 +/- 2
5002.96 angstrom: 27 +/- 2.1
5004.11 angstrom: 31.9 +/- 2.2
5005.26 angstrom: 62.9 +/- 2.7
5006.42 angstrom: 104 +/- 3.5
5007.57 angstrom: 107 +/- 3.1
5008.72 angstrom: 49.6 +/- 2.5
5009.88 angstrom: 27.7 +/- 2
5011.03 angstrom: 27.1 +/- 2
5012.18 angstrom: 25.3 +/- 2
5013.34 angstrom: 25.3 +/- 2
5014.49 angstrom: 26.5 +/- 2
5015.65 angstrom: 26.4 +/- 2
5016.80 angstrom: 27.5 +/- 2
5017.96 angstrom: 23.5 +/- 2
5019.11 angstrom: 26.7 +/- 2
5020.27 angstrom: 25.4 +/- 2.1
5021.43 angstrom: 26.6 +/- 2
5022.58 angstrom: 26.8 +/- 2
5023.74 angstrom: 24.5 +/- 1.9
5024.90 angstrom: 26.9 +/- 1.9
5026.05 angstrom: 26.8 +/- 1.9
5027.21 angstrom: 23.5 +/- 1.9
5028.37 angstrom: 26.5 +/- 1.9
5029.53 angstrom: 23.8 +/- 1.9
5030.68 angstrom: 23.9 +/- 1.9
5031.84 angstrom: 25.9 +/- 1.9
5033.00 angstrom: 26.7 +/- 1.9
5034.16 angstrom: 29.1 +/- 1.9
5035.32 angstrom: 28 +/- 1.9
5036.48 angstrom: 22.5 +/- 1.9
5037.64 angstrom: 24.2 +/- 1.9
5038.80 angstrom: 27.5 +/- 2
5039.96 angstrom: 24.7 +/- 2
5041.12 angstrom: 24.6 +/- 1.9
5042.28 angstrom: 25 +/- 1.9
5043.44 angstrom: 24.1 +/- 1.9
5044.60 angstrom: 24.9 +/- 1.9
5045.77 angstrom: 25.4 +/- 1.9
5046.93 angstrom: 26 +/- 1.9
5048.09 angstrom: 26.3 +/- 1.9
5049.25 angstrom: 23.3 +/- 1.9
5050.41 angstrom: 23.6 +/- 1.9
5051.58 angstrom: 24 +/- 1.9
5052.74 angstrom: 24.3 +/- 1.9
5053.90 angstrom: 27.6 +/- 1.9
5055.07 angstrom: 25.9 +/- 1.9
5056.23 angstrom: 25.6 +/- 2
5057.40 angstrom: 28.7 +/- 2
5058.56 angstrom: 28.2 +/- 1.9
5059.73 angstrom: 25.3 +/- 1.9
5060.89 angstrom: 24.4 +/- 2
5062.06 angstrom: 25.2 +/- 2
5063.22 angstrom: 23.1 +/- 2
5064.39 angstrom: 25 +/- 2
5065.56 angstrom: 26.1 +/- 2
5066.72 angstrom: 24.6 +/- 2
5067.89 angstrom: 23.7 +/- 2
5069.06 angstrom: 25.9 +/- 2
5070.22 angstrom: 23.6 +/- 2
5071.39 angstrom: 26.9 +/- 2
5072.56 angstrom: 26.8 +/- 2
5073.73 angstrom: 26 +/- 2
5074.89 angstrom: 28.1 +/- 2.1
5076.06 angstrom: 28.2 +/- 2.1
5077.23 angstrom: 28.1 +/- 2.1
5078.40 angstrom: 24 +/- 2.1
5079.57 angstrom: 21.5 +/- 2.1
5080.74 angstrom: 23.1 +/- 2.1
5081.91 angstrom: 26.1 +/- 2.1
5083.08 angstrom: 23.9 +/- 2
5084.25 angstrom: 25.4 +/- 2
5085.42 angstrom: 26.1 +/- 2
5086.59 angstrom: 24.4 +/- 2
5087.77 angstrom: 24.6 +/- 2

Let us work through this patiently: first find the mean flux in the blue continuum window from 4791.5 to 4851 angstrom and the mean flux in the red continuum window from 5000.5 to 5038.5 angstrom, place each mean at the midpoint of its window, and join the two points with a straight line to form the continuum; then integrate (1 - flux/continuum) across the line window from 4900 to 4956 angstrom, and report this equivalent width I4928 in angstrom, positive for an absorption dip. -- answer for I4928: 7.43 angstrom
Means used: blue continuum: 26.1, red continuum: 32.7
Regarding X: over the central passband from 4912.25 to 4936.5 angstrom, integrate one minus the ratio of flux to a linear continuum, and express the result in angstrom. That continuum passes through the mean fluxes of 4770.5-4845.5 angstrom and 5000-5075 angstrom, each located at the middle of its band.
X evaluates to 2.17 angstrom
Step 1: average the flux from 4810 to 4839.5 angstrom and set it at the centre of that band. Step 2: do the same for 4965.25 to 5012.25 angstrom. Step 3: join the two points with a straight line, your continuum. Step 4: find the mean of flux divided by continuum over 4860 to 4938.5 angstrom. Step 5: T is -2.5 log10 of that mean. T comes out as 0.07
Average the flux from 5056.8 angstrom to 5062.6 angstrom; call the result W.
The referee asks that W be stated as 26.3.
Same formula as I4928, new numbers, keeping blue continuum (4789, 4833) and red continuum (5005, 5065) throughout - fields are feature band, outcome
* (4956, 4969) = -1.7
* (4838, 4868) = -4.1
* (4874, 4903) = 2.6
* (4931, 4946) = 1.7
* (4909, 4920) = 1.0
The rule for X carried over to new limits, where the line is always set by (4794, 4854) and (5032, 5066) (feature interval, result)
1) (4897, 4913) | -0.3 angstrom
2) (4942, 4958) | -1.1 angstrom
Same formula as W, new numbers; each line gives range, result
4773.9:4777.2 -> 26.4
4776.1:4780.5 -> 26.3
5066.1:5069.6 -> 24.7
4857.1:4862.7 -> 64.1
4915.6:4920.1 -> 26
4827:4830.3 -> 27.8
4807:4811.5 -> 26.4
